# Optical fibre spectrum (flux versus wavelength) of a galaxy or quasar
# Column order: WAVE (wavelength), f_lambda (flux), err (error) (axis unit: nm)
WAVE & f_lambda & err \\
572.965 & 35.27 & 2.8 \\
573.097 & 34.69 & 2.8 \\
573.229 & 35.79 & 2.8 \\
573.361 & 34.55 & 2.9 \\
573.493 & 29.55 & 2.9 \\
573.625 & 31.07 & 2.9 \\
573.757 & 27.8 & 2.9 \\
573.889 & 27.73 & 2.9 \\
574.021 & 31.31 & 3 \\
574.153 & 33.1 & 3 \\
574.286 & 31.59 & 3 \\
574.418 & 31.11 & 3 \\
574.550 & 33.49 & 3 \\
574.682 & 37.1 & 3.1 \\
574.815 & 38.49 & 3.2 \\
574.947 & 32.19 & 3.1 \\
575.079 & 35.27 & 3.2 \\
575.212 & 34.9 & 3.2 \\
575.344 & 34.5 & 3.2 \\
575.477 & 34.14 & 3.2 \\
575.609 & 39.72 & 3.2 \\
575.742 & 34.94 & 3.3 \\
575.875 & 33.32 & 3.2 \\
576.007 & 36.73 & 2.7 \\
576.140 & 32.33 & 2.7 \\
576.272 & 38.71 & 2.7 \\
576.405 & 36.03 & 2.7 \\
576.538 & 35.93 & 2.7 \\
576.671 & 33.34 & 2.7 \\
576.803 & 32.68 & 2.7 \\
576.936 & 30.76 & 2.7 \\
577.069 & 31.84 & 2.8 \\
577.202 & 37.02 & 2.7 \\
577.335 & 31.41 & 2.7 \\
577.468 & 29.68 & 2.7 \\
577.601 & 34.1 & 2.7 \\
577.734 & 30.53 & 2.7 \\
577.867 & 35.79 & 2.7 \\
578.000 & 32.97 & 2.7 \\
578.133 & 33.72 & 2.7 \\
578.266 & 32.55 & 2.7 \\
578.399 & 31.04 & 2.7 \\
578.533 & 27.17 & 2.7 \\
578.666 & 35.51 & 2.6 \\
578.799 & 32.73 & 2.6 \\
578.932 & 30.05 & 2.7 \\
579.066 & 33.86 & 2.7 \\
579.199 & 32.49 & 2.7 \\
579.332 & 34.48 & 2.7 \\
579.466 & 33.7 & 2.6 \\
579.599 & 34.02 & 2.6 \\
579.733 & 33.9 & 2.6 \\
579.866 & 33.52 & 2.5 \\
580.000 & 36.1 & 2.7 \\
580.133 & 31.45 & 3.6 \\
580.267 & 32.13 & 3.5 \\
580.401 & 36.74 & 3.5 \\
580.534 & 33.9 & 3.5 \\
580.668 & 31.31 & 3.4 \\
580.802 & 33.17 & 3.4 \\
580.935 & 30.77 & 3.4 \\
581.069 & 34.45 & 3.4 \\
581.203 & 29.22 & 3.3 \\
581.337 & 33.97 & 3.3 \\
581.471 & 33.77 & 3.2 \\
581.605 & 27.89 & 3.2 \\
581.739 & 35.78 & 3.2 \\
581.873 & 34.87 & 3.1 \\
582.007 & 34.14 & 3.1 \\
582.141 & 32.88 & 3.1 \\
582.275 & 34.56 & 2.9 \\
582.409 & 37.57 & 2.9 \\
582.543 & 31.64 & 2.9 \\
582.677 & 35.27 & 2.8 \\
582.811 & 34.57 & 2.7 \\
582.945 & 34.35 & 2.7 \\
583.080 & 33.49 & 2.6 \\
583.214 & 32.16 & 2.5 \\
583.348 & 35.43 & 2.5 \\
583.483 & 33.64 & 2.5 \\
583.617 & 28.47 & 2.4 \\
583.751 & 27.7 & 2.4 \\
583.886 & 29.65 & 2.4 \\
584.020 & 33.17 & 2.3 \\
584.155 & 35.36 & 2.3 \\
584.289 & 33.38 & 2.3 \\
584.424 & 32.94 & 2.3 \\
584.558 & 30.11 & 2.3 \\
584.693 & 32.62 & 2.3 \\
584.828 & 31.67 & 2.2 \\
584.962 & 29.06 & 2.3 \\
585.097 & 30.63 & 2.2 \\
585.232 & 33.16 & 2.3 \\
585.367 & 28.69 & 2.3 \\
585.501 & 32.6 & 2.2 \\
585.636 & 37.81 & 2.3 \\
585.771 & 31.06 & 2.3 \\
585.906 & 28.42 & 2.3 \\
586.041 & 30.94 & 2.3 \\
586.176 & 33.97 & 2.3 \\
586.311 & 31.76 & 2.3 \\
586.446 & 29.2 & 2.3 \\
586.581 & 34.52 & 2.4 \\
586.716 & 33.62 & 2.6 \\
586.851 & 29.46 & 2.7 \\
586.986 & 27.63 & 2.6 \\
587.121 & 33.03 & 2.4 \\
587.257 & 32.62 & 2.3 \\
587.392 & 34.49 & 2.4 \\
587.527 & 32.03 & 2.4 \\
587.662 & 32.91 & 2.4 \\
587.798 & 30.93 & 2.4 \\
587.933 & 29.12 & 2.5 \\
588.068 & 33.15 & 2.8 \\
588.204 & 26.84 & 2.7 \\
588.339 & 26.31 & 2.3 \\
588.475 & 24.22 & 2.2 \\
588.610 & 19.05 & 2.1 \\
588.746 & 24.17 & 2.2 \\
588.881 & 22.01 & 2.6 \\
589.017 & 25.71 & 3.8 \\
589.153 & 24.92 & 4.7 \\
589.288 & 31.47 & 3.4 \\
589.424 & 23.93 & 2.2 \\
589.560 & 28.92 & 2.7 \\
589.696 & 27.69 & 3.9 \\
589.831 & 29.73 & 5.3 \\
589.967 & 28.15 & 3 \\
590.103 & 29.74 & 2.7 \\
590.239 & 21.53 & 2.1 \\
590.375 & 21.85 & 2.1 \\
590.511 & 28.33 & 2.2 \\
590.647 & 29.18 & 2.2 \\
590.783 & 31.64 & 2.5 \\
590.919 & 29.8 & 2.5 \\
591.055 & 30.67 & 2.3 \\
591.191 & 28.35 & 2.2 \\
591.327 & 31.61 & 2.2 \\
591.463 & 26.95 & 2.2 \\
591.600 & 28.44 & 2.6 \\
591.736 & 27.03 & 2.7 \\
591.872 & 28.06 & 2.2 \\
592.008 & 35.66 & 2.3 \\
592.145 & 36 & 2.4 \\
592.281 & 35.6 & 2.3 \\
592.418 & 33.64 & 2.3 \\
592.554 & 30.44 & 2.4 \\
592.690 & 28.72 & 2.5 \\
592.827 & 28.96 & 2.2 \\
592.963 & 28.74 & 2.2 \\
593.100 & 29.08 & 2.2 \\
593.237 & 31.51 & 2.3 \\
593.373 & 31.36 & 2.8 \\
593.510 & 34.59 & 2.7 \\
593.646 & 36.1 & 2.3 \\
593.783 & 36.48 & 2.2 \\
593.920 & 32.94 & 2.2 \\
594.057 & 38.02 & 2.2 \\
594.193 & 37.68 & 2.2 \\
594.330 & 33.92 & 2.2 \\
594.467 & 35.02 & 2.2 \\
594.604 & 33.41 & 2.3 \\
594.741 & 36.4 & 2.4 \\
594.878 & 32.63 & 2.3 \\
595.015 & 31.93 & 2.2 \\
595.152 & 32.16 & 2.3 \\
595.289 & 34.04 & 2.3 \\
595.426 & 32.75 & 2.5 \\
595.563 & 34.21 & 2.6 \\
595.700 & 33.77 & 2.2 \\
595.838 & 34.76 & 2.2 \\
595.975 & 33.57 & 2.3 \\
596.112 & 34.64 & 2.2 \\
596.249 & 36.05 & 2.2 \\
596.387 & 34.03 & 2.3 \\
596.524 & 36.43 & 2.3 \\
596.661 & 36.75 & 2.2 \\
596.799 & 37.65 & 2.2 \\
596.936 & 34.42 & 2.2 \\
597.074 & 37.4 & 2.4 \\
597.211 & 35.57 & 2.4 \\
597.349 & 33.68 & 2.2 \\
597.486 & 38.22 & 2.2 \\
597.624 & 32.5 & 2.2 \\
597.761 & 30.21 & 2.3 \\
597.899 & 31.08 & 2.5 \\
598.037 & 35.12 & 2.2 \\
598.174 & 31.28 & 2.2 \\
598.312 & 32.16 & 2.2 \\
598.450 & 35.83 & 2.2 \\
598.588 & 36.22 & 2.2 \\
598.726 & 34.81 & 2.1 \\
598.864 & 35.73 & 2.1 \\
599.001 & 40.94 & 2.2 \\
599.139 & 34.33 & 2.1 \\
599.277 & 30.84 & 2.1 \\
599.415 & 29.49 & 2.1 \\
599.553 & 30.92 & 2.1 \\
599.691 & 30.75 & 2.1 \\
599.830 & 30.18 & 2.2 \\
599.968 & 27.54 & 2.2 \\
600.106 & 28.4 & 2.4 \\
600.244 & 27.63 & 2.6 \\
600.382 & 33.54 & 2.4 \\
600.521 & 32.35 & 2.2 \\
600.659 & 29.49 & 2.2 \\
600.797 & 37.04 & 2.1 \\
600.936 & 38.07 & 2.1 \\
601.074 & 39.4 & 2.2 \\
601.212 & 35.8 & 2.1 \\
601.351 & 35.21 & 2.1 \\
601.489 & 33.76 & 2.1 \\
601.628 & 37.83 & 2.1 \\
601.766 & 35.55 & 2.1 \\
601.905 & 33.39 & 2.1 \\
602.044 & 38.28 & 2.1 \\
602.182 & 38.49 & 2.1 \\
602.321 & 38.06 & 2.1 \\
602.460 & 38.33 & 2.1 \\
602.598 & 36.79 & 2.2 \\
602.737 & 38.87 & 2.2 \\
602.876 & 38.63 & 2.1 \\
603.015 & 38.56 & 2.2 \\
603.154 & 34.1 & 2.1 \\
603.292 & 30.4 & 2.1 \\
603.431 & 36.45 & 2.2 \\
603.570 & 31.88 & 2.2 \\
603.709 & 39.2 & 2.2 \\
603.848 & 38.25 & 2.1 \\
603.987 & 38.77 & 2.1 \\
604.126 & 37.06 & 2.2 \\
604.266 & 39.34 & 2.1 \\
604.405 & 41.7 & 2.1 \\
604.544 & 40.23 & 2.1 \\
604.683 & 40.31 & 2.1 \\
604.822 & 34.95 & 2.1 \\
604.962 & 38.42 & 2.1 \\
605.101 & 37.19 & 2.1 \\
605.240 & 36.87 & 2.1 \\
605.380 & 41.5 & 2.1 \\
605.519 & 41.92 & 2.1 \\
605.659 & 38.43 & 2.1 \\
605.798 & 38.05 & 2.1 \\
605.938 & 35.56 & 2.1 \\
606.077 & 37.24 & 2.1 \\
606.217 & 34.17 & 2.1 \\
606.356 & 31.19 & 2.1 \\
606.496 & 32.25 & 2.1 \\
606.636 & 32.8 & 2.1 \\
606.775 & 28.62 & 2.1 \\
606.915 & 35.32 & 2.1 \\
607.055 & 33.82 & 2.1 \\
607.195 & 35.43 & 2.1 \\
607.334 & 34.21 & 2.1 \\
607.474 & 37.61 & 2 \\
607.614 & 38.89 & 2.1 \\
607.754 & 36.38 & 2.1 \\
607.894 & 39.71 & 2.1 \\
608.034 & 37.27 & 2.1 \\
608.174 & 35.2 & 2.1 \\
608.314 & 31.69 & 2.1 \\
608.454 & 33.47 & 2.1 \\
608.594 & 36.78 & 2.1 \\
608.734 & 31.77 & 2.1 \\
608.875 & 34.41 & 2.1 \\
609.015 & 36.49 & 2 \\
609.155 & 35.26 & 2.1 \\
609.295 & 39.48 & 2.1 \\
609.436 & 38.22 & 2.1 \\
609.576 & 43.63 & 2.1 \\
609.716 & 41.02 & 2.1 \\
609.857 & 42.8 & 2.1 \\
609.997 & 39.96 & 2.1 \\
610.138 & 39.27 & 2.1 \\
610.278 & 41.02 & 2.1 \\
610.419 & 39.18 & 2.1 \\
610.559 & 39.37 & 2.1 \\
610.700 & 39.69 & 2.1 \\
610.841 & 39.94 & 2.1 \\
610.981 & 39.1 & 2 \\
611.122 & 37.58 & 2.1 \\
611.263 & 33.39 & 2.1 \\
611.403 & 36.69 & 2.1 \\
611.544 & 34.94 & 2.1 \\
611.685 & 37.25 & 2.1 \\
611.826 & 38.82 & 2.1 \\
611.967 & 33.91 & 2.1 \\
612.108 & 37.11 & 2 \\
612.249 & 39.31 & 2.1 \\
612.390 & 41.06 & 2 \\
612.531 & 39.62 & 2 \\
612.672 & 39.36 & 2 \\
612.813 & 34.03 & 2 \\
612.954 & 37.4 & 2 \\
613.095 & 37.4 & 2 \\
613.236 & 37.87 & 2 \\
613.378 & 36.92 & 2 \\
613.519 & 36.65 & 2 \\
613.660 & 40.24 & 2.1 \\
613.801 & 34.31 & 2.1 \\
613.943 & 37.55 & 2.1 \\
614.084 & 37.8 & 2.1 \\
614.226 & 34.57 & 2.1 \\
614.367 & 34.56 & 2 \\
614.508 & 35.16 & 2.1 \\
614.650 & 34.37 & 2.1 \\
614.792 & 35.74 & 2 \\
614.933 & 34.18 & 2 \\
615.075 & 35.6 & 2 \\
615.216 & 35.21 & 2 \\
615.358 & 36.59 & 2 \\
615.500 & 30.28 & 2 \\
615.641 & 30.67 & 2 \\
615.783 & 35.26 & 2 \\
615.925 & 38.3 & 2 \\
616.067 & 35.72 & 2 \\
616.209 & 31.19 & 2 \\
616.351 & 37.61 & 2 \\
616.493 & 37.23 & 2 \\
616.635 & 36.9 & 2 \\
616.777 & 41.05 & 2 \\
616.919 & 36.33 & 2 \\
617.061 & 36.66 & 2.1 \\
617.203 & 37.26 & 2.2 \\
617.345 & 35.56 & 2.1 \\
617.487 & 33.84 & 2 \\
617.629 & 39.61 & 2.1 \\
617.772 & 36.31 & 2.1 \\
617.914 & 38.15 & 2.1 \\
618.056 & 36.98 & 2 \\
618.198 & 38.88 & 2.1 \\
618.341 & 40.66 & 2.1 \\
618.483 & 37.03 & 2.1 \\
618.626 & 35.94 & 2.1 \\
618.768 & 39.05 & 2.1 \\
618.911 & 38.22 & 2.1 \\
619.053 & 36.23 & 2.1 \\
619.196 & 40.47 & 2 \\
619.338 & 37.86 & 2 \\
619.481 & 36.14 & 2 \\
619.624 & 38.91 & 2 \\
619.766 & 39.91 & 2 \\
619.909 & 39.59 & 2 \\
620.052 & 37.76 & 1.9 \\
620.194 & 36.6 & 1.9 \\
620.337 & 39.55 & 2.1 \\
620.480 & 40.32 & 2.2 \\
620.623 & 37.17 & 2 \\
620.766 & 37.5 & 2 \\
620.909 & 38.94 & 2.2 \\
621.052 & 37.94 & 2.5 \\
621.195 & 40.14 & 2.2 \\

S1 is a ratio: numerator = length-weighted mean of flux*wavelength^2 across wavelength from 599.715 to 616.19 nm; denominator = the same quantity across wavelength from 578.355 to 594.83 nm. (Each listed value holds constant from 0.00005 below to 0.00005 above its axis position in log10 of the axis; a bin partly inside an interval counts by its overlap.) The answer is 1.24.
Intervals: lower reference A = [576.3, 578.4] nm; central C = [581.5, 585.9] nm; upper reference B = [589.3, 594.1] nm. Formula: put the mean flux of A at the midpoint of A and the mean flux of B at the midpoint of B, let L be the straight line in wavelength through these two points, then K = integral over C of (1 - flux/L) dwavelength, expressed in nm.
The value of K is -0.099 nm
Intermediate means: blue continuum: 33.3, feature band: 32.6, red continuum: 30.2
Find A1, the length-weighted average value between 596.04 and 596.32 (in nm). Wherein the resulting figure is 35.3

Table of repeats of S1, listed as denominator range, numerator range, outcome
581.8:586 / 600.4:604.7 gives 1.20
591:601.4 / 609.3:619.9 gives 1.19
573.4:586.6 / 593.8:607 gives 1.14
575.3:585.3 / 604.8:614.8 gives 1.23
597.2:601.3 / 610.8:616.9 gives 1.15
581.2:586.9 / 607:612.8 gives 1.26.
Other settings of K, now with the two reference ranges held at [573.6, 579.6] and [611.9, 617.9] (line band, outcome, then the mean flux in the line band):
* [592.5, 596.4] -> 0.15 nm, 33.4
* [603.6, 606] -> -0.20 nm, 38.6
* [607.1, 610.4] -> -0.14 nm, 37.4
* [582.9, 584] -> 0.07 nm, 31.9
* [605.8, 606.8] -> 0.06 nm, 33.7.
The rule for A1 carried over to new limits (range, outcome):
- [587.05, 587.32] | 32.7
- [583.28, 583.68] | 32.6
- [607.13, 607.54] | 35.8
